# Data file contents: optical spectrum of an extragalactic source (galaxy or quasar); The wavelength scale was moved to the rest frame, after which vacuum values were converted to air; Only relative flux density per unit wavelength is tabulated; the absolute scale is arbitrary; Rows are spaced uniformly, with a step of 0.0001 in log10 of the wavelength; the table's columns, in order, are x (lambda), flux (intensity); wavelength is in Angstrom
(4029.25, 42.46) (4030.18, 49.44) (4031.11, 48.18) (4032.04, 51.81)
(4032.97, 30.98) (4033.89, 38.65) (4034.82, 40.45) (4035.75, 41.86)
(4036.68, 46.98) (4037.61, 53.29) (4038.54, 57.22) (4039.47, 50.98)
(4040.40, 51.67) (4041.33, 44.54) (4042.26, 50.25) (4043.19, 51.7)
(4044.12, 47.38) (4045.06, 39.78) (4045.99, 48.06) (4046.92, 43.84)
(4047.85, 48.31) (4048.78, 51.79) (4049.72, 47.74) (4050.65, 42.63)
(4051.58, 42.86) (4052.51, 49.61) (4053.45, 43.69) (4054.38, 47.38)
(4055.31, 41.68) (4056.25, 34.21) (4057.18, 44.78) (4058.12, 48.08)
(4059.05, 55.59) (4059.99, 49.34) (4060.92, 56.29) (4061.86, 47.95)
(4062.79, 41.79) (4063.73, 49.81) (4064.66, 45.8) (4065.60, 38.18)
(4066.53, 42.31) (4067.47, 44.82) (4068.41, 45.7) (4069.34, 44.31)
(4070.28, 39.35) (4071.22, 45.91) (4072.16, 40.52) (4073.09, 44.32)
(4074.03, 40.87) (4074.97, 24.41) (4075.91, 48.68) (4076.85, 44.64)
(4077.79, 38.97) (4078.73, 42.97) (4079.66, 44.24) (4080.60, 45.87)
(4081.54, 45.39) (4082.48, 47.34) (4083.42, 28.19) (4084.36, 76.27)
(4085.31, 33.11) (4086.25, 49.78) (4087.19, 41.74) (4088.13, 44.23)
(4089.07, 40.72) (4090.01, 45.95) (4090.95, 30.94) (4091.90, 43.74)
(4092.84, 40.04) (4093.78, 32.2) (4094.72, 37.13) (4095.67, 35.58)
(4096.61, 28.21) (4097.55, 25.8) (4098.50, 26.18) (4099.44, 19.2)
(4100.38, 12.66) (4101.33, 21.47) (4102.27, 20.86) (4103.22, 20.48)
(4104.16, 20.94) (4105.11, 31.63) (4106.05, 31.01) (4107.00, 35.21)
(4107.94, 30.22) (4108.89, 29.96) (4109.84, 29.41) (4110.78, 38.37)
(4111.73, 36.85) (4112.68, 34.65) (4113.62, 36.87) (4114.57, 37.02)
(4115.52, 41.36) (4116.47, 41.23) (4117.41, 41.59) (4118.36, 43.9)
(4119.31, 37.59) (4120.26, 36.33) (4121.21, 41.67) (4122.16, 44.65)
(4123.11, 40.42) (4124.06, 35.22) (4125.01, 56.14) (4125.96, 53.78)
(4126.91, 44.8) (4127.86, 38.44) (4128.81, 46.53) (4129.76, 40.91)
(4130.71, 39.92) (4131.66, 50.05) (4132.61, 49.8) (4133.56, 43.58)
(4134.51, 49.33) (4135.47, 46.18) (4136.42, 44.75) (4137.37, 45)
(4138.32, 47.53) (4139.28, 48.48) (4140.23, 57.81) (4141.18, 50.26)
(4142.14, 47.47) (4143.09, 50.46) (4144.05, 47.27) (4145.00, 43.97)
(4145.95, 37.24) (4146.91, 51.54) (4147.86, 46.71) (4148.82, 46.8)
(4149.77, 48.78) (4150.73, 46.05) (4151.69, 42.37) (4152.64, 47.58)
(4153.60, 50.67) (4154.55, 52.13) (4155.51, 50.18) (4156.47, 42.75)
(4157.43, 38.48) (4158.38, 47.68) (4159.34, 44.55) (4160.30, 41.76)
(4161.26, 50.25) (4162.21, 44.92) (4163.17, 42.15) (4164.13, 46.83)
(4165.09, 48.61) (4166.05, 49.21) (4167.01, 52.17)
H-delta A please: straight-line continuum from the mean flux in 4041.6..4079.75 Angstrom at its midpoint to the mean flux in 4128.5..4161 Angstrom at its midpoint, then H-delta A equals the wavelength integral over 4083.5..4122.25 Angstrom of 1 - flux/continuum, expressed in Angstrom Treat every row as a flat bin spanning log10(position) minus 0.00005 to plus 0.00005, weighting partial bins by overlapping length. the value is 9.0 Angstrom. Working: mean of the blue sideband 44.9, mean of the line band 35.1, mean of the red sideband 46.6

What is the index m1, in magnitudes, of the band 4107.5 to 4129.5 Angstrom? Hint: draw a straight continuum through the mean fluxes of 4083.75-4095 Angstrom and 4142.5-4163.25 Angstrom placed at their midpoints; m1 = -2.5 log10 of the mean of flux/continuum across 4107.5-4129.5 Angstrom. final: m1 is 0.117 mag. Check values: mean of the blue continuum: 42.9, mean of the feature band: 39.9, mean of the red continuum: 46.2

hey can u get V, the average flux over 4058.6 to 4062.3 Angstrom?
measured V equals 52.2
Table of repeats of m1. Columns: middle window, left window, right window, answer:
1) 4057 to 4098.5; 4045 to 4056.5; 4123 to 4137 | 0.066 mag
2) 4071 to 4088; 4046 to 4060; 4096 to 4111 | -0.221 mag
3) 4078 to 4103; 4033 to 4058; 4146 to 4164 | 0.245 mag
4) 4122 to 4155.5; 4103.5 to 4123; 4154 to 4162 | -0.125 mag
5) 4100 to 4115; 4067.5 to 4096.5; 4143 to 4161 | 0.430 mag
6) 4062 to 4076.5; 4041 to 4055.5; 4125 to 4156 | 0.098 mag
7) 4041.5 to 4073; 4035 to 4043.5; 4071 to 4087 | 0.024 mag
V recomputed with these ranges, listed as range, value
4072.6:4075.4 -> 36.8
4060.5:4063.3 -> 48.5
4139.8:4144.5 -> 50.5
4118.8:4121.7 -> 38.6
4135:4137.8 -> 45.4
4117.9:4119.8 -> 40.6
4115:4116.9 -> 41.1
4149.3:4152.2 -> 45.7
